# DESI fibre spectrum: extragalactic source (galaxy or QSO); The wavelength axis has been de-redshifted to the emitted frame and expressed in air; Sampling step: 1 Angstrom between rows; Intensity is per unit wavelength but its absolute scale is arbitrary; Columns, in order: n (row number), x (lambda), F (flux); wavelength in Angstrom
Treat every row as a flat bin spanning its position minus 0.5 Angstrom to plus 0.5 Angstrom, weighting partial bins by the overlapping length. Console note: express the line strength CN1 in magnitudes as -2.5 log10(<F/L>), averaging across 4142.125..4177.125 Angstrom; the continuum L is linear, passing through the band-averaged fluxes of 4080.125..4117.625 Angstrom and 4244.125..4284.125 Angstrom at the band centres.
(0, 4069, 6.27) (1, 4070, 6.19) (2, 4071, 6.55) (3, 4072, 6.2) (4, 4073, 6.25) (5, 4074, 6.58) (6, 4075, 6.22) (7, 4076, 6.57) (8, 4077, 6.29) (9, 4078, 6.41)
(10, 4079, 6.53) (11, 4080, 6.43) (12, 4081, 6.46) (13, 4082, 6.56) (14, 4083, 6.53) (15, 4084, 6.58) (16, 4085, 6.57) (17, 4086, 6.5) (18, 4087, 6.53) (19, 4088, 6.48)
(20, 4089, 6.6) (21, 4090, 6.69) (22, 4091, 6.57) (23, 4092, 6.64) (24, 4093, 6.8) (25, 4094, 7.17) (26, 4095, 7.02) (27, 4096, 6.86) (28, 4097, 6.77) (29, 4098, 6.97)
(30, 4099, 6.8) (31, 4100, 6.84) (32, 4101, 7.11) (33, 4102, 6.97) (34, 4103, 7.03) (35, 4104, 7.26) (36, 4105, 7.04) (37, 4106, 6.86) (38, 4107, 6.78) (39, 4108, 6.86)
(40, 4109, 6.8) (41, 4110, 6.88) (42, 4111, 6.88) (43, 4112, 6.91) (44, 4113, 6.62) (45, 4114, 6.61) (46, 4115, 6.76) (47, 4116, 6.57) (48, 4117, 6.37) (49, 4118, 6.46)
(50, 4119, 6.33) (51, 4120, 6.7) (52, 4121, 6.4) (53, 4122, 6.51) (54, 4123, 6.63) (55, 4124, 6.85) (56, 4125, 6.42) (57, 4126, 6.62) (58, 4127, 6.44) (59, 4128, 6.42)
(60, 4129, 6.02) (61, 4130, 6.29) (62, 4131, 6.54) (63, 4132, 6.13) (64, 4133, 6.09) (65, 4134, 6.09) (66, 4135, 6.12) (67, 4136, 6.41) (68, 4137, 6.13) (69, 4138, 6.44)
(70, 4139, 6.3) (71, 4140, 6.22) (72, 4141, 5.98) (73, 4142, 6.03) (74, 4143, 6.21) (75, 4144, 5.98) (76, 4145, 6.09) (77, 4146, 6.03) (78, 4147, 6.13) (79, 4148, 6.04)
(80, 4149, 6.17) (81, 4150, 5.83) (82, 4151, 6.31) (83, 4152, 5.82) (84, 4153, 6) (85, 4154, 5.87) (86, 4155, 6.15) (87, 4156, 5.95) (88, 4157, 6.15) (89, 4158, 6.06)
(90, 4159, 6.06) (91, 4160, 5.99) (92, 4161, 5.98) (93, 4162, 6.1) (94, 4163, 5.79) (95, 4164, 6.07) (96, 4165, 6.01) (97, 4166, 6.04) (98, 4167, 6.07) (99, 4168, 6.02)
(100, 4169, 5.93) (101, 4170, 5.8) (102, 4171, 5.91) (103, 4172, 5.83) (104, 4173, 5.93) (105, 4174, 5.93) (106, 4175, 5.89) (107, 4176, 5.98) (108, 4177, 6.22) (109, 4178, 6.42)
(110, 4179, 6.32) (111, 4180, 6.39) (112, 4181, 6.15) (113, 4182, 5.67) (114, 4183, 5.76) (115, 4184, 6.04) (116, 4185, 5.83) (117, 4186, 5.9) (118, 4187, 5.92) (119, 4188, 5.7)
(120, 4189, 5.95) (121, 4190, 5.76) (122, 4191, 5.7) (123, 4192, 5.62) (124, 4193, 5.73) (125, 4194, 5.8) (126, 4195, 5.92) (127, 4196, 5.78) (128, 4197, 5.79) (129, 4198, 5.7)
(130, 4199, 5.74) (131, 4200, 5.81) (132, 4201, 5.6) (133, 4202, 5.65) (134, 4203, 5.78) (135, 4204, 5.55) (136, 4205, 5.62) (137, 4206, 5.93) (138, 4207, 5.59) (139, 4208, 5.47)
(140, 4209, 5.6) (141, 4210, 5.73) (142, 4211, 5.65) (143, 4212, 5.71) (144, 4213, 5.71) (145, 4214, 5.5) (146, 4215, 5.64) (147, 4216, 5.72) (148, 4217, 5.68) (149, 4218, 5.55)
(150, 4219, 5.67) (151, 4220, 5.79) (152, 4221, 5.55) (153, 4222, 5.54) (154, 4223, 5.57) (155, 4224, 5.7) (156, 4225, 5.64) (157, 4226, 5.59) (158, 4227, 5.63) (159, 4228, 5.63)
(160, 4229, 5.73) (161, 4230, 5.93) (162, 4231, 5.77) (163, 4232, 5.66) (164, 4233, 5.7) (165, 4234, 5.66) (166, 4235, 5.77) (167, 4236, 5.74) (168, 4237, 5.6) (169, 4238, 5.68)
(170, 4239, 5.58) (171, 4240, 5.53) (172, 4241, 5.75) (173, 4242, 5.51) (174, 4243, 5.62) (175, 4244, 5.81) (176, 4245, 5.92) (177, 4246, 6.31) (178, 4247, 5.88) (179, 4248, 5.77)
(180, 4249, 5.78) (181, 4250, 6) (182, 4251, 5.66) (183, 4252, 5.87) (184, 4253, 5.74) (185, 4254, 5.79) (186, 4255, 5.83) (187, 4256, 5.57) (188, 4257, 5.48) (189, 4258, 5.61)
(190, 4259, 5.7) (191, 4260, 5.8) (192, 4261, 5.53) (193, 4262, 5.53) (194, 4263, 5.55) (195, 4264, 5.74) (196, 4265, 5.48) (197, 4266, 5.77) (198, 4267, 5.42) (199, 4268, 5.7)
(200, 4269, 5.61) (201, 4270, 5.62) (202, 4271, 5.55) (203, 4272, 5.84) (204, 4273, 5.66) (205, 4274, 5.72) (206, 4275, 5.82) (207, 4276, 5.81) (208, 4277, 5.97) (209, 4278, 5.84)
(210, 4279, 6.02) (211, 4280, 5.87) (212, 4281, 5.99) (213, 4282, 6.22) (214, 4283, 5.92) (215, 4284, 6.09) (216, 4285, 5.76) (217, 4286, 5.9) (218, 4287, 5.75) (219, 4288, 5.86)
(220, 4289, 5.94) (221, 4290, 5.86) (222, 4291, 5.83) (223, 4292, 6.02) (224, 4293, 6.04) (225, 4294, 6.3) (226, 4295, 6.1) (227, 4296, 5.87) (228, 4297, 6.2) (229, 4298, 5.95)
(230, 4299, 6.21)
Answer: 0.07 mag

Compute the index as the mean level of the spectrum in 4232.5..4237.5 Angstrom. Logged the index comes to 5.69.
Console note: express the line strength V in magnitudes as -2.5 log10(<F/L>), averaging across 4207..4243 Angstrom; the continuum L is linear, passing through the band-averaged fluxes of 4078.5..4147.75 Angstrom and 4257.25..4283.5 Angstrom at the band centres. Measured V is 0.06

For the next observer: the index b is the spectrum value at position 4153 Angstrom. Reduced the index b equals 6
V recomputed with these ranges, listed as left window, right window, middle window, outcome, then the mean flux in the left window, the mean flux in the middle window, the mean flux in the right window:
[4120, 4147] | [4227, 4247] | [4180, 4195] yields 0.028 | 6.29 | 5.85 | 5.73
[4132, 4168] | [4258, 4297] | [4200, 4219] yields 0.057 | 6.08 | 5.65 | 5.82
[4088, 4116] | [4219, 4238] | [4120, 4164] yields 0.050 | 6.84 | 6.19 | 5.68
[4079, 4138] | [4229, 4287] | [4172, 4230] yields 0.057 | 6.62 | 5.78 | 5.75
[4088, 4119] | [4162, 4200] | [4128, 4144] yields 0.040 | 6.8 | 6.2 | 5.92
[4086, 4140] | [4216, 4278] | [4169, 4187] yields 0.032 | 6.62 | 5.99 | 5.7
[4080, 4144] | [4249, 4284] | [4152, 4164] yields 0.058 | 6.58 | 6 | 5.75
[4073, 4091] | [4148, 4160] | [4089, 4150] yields -0.048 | 6.5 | 6.54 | 6.03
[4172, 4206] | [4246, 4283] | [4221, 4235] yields 0.026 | 5.87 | 5.67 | 5.75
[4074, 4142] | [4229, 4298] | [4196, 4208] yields 0.075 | 6.58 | 5.7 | 5.79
